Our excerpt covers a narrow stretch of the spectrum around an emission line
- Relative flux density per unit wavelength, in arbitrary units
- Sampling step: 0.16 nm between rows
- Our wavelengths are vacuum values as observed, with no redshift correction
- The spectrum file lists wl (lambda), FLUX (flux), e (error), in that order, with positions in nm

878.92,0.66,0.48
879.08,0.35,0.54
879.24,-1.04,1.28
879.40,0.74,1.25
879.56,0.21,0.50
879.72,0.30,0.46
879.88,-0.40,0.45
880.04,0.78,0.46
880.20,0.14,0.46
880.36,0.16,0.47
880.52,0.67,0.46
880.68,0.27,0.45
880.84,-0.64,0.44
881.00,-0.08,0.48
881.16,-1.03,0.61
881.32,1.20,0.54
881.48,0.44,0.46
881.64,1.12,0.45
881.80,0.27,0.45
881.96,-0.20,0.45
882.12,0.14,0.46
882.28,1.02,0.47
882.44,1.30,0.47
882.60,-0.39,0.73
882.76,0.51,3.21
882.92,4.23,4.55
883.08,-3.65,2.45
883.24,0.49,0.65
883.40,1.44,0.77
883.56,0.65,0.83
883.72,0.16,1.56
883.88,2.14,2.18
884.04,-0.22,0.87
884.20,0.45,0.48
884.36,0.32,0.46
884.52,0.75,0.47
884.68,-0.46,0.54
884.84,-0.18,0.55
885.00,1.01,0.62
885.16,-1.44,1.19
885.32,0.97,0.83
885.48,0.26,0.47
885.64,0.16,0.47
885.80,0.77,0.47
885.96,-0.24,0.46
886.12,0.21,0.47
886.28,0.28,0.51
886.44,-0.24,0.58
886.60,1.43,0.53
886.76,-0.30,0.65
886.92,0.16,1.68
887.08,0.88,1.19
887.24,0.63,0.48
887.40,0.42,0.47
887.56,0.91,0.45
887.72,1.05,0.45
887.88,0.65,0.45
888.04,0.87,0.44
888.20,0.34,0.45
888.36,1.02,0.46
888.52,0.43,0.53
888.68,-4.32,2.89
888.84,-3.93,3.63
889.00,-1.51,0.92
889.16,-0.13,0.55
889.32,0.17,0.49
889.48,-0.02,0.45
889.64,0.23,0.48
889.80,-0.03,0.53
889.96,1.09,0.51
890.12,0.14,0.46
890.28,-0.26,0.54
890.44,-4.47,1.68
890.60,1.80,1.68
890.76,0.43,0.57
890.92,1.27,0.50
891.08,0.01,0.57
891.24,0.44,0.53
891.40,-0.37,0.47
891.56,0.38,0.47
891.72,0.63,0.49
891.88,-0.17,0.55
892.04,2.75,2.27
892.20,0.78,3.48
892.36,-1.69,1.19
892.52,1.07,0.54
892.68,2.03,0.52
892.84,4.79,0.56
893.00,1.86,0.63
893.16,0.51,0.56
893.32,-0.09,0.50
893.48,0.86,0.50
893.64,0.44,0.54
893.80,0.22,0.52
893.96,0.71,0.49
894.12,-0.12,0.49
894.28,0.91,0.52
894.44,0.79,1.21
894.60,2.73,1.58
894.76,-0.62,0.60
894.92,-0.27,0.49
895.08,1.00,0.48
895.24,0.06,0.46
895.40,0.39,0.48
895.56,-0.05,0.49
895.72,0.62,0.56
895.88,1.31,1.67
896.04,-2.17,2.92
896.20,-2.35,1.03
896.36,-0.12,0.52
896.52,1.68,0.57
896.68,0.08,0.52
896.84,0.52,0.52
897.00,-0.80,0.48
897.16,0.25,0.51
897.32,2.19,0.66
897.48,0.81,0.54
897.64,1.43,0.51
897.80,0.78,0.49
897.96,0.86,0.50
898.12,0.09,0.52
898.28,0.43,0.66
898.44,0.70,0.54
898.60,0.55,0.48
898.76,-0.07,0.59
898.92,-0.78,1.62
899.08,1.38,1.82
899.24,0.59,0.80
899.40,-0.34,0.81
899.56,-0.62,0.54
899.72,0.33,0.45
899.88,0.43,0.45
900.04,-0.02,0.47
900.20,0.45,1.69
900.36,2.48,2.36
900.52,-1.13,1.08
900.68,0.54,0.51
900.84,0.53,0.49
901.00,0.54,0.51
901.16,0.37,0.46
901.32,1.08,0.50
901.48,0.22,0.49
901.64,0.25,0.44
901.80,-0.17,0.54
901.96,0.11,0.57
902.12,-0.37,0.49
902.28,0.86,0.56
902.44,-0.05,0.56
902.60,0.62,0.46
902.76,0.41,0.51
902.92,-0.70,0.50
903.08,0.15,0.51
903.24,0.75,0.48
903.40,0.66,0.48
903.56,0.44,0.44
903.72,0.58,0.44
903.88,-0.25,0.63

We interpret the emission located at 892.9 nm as Hgamma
